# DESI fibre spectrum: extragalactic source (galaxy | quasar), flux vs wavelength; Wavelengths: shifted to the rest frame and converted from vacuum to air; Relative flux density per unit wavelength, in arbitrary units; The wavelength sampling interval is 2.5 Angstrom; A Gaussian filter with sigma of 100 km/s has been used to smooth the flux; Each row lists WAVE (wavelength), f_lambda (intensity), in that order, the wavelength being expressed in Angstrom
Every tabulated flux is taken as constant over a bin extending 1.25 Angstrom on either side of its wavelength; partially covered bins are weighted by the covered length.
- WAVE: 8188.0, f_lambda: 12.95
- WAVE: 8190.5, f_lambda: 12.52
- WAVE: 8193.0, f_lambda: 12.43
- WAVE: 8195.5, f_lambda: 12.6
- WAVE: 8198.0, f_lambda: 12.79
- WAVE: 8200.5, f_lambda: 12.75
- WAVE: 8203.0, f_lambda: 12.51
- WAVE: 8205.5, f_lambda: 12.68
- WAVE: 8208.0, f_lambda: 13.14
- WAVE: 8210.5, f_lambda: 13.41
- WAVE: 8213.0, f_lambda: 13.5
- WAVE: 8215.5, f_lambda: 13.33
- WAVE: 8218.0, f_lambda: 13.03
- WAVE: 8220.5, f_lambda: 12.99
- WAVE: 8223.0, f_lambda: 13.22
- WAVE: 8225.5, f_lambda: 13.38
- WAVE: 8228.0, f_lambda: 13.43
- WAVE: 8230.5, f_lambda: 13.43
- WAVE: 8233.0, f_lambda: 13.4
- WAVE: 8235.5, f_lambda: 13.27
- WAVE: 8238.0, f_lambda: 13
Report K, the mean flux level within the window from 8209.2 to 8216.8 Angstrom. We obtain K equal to 13.4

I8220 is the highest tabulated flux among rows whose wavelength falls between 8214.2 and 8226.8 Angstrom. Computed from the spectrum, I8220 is 13.38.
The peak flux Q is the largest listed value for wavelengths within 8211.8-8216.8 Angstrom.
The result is 13.5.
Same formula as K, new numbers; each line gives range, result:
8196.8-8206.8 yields 12.7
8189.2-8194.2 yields 12.5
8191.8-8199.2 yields 12.6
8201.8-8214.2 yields 13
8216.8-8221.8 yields 13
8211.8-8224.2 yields 13.2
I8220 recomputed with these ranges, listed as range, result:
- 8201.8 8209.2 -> 13.14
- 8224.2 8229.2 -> 13.43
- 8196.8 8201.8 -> 12.79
